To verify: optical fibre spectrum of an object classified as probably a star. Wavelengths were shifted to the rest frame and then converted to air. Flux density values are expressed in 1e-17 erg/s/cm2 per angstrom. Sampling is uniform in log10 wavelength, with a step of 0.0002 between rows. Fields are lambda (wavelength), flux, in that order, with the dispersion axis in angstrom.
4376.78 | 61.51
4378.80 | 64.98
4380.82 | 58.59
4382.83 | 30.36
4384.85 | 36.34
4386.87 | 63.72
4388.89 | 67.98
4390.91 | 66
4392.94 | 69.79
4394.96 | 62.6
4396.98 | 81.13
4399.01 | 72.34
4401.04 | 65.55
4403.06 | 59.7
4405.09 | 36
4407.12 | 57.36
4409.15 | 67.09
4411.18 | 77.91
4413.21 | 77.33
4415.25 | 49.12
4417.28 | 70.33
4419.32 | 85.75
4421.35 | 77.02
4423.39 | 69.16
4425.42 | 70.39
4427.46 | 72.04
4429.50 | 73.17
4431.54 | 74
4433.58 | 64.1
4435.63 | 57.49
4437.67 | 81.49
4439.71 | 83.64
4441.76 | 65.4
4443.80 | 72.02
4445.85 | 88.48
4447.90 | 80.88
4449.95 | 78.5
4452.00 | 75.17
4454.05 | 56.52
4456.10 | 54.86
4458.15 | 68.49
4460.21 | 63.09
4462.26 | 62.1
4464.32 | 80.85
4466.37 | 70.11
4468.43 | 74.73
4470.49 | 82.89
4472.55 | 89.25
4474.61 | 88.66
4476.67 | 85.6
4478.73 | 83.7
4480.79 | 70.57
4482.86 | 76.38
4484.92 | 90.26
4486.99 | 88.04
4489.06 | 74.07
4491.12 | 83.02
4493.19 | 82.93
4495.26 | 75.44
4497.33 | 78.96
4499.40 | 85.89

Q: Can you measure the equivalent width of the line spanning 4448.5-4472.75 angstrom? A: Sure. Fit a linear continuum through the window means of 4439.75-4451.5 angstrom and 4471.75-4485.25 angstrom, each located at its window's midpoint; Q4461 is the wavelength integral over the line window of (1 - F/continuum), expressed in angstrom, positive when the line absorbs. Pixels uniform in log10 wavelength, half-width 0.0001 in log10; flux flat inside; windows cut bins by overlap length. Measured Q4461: 2.8 angstrom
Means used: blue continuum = 77.5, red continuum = 83.1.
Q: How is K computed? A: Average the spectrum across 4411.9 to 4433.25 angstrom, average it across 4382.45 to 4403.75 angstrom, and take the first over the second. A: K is 1.15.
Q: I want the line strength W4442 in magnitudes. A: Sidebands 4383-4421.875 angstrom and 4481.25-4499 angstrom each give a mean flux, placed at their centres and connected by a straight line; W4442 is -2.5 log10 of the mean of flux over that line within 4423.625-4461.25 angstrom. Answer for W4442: 0.01 mag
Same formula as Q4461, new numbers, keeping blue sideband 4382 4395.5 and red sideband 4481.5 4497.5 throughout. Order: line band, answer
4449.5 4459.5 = 0.9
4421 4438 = -1.0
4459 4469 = 0.7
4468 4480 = -1.1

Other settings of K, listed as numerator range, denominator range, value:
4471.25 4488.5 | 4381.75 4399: 1.38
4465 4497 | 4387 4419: 1.23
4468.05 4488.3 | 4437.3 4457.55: 1.13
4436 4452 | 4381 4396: 1.36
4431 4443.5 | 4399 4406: 1.25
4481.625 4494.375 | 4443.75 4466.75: 1.16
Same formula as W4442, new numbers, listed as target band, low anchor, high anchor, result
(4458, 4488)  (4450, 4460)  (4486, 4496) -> -0.08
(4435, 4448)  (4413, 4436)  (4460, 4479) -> -0.04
